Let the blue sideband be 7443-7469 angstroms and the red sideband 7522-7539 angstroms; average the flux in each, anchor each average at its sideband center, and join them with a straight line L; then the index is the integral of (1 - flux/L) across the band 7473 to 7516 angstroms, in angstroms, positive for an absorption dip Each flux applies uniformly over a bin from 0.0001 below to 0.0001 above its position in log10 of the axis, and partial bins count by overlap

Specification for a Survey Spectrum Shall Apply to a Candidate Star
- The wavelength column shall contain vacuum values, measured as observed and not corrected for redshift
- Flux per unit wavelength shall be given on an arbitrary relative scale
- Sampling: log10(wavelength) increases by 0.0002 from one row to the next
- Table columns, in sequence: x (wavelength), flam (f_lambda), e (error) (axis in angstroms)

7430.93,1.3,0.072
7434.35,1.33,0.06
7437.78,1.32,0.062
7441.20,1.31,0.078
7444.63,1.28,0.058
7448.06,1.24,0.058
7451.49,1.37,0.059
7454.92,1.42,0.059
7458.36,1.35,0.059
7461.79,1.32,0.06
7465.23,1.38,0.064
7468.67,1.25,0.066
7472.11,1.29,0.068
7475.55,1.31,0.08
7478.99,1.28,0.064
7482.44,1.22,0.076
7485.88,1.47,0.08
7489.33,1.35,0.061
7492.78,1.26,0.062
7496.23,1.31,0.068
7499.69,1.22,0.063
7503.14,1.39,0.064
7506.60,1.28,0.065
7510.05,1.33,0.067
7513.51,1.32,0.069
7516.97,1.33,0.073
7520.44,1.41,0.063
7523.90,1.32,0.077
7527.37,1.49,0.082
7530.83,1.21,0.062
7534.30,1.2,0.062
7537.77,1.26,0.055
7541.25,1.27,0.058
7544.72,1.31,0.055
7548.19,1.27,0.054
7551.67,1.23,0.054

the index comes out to 0.1 angstroms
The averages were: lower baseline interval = 1.33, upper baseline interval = 1.3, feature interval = 1.31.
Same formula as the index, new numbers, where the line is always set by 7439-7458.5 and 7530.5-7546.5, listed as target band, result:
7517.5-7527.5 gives -0.93 angstroms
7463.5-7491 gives -0.33 angstroms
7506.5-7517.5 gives -0.38 angstroms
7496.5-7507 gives -0.14 angstroms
